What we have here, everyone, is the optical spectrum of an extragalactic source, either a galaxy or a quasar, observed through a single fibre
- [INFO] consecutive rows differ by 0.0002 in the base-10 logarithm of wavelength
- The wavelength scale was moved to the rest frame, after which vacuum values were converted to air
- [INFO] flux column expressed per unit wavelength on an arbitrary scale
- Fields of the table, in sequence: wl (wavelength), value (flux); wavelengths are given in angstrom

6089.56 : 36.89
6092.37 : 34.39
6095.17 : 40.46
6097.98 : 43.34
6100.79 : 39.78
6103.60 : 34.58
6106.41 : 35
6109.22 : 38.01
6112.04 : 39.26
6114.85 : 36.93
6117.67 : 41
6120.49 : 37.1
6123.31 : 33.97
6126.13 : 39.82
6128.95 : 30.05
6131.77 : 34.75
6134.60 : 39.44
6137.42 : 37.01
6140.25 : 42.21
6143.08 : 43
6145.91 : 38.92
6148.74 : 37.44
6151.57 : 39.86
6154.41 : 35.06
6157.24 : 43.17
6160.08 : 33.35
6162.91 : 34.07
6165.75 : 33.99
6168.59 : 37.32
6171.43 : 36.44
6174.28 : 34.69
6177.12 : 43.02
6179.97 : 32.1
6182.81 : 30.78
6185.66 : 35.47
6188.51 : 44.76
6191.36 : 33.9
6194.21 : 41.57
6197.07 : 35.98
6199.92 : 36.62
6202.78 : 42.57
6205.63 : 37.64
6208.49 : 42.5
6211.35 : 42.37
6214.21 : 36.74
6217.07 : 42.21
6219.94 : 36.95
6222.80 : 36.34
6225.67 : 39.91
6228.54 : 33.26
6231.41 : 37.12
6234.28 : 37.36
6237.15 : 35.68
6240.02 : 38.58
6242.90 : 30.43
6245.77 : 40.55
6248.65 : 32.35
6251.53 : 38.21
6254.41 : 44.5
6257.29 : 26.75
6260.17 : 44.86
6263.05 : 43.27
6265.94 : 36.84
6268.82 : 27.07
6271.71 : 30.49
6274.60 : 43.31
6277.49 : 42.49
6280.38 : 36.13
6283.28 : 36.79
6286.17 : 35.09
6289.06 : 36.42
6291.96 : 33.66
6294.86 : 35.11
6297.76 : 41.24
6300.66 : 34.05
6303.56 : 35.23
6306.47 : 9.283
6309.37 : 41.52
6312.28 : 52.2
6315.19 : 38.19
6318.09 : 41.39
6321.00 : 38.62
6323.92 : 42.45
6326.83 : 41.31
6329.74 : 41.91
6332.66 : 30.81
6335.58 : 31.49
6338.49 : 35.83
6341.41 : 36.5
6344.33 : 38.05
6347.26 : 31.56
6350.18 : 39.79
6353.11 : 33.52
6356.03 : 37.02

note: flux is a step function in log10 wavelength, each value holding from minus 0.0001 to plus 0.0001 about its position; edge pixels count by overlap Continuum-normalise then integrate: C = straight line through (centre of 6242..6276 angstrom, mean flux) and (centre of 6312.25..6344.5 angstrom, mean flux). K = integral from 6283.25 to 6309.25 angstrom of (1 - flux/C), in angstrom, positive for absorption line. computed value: 3.06 angstrom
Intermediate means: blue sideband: 36.6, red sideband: 38.5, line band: 33.2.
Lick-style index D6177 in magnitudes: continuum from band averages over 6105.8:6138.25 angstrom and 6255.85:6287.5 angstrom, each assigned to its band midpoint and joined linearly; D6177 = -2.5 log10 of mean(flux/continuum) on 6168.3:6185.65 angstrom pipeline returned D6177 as 0.037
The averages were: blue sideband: 36.9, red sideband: 36.7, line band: 35.6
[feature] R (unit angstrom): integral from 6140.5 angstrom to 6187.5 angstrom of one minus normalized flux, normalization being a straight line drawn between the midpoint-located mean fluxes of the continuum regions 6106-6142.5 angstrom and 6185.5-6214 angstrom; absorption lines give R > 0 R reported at 1.8 angstrom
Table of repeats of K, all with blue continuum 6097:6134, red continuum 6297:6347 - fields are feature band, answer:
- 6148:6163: -0.12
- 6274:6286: -0.65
